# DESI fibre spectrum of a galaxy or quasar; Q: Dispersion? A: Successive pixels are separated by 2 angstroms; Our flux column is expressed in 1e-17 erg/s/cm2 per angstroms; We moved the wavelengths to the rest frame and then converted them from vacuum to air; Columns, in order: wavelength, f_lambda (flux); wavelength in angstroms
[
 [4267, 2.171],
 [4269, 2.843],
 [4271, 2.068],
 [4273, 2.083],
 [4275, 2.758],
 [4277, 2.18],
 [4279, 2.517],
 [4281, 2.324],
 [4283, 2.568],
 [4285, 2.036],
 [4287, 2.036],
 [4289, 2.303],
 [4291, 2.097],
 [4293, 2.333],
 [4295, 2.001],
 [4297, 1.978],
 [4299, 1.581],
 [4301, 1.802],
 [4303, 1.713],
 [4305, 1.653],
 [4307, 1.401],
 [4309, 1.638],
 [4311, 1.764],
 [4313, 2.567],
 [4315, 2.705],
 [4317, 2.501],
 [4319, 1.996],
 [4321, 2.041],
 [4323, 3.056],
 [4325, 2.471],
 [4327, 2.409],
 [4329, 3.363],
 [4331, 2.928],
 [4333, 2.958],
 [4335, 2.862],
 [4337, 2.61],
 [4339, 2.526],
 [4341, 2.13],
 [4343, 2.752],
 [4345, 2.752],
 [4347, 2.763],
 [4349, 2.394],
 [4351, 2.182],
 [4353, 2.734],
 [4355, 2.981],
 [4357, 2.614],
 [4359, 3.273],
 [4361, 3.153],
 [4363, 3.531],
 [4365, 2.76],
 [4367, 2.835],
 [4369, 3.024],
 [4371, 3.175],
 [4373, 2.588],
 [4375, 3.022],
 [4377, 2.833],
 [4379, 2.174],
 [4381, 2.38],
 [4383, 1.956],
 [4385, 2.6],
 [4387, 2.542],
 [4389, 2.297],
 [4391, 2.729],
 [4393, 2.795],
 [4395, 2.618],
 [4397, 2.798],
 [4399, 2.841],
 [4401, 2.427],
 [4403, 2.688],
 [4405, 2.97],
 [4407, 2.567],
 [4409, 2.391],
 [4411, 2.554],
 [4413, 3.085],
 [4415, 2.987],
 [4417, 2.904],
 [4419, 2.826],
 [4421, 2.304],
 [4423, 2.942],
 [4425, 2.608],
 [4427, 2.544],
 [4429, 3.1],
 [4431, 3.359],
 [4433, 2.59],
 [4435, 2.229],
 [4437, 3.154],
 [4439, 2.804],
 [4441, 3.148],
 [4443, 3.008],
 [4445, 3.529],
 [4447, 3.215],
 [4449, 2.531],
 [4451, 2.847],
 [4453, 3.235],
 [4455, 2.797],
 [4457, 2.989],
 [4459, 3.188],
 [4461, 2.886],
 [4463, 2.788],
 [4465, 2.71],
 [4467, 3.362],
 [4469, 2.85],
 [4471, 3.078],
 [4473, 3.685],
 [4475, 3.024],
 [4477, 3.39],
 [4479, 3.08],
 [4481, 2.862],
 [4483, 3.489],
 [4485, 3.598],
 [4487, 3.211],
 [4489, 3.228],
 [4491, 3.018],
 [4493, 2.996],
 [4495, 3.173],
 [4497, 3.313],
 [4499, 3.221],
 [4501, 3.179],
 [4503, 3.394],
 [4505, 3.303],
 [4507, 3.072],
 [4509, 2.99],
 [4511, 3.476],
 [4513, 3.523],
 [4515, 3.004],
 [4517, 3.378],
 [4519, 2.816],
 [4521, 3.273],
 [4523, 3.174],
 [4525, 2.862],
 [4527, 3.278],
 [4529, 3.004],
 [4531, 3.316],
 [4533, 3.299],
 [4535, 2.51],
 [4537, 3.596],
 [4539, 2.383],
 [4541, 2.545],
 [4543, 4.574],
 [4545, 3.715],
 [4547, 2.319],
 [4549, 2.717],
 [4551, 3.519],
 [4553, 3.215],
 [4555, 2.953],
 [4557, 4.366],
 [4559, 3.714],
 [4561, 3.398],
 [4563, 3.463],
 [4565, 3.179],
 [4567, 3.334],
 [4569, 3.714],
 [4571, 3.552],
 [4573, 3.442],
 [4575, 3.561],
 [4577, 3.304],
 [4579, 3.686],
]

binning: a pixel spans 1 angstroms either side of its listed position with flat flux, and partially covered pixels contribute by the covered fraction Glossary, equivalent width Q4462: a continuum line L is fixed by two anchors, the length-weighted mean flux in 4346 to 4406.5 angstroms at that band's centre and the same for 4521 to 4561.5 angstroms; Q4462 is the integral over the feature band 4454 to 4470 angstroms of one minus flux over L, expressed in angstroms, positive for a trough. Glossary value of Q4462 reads 0.19 angstroms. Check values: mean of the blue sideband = 2.72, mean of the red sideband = 3.22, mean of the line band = 2.95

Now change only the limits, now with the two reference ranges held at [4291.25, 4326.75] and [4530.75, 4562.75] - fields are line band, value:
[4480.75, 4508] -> -2.1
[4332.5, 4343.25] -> -1.9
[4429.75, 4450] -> -1.7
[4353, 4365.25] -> -3.8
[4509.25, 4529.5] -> -0.3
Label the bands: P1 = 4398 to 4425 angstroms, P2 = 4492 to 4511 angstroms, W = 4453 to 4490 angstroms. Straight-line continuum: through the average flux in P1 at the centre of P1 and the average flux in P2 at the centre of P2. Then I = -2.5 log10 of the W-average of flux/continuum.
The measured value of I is -0.03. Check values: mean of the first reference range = 2.73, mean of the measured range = 3.13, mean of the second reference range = 3.2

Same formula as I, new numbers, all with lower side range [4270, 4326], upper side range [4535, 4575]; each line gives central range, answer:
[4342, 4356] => -0.115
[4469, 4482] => -0.068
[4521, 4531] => 0.027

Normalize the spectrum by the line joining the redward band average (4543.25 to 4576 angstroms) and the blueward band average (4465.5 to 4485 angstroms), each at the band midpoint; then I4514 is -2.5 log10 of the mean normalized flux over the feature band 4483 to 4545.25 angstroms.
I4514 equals 0.03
